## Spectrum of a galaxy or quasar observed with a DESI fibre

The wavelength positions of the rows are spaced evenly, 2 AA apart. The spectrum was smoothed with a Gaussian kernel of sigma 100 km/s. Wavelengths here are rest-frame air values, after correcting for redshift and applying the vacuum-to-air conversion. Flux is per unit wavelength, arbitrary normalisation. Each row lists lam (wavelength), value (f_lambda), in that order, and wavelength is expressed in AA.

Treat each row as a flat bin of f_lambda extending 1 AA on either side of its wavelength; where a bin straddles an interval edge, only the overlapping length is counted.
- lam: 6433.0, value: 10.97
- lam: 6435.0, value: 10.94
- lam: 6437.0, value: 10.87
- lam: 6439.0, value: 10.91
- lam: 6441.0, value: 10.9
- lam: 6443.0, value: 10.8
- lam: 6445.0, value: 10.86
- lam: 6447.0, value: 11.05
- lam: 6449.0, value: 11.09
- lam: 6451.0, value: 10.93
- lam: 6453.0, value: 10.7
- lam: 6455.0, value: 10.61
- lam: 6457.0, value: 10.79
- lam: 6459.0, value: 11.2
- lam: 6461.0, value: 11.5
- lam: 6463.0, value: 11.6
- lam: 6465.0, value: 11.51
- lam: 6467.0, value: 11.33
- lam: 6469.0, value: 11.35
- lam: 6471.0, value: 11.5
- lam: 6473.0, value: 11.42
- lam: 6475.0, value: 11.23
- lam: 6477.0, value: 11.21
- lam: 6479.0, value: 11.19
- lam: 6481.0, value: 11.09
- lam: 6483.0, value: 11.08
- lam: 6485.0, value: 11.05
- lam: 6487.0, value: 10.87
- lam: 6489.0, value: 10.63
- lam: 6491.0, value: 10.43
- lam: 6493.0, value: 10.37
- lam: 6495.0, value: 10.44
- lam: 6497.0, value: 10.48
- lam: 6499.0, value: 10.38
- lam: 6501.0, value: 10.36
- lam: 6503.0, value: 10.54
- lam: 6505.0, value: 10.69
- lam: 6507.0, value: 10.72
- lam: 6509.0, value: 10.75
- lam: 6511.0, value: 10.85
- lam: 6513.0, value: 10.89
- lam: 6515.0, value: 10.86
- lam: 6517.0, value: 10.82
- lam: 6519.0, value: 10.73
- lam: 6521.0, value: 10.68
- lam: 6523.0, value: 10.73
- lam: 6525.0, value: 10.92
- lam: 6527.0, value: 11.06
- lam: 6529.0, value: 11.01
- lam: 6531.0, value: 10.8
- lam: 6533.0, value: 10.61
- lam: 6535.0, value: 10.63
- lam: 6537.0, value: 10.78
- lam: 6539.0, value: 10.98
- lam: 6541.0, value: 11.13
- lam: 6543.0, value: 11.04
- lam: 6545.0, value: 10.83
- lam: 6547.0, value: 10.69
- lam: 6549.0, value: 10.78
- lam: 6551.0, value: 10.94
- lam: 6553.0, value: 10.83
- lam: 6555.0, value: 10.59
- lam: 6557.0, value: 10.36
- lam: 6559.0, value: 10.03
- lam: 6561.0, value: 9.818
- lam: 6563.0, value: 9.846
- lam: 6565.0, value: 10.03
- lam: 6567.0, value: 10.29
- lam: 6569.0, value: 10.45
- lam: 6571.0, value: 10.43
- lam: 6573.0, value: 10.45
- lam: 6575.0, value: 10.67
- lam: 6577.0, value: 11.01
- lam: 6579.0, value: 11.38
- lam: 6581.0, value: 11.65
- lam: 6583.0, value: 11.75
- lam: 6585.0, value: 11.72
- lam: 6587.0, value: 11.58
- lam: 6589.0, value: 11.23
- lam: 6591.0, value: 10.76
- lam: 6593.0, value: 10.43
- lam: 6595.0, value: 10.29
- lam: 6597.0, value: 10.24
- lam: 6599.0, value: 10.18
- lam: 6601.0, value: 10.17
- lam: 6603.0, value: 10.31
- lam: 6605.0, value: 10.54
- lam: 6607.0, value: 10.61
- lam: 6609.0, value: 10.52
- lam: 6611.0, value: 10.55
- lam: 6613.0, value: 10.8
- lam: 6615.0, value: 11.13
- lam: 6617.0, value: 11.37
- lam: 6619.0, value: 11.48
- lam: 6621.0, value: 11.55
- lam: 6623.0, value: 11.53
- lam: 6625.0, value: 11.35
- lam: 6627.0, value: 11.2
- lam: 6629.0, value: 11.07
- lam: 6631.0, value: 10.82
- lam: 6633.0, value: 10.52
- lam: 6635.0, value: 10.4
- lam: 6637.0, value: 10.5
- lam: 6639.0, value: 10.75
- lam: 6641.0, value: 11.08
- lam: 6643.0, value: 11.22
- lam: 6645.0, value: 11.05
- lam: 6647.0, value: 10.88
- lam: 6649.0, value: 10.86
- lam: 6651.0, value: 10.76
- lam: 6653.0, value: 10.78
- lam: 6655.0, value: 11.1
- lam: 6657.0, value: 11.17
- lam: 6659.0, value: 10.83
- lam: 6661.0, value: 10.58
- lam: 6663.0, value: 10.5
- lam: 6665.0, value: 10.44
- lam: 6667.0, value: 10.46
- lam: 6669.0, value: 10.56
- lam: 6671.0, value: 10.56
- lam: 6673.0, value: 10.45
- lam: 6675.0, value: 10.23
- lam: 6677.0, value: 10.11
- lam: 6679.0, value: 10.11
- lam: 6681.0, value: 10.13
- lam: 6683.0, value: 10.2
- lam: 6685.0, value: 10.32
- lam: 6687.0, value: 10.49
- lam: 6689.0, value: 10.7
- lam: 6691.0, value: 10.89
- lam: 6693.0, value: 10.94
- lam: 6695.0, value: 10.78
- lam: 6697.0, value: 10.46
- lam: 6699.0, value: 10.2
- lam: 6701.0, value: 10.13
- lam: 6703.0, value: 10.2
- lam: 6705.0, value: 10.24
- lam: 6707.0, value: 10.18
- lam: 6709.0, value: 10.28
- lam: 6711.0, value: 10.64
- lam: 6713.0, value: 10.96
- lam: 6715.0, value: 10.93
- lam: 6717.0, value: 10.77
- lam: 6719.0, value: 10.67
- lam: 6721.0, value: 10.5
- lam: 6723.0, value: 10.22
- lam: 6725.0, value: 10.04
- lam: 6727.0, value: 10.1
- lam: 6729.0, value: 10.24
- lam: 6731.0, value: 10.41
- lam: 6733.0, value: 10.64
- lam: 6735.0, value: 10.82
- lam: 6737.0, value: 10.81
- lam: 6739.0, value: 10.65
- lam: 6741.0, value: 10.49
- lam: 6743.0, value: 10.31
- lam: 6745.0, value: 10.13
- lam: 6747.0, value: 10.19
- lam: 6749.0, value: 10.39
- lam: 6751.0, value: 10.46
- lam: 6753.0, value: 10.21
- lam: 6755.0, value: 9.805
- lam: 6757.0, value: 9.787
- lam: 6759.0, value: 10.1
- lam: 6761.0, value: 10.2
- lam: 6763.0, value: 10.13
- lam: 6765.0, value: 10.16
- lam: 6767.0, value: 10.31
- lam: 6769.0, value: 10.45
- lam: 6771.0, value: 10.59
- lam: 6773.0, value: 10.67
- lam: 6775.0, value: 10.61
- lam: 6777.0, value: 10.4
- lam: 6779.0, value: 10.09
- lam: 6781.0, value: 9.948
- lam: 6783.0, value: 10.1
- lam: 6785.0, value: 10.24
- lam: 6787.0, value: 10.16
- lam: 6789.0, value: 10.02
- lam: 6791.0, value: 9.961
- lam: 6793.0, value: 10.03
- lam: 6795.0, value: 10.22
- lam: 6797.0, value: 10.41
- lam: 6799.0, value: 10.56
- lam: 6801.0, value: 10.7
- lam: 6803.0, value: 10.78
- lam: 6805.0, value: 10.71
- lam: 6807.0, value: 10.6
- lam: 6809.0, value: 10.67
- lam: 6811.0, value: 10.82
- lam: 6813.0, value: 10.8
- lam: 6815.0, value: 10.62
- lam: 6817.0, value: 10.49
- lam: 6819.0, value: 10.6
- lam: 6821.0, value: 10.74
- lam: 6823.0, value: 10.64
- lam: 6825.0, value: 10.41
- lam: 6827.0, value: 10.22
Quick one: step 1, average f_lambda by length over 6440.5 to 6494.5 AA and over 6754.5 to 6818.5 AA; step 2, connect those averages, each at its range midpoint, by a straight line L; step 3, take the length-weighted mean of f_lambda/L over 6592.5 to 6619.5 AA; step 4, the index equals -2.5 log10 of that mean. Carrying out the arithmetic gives 0.01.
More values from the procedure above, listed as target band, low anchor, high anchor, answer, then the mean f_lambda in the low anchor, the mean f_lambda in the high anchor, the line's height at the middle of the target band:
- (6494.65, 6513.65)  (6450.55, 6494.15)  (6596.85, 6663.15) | 0.04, 11.1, 10.8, 11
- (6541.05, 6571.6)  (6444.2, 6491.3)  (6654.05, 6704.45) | 0.04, 11.1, 10.5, 10.9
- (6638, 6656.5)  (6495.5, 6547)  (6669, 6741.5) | -0.04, 10.8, 10.5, 10.6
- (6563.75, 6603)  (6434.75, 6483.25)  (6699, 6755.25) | 0.00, 11.1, 10.4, 10.8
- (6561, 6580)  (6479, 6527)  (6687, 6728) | 0.02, 10.7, 10.5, 10.7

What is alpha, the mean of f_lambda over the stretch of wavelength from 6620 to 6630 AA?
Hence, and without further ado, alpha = 11.3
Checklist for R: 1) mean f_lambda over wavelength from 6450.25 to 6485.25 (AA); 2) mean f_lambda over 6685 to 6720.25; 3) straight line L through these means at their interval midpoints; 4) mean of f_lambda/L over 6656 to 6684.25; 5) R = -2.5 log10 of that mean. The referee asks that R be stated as 0.019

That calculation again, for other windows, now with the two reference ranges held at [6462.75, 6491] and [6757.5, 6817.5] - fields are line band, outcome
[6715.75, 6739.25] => 0.00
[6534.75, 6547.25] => 0.01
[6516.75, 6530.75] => 0.02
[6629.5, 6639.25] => 0.02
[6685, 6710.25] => 0.02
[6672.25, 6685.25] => 0.05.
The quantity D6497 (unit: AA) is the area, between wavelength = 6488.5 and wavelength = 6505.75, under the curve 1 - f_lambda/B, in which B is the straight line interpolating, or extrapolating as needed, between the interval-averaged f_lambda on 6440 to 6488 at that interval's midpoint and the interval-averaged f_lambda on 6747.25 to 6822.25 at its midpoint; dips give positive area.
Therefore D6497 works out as 0.9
